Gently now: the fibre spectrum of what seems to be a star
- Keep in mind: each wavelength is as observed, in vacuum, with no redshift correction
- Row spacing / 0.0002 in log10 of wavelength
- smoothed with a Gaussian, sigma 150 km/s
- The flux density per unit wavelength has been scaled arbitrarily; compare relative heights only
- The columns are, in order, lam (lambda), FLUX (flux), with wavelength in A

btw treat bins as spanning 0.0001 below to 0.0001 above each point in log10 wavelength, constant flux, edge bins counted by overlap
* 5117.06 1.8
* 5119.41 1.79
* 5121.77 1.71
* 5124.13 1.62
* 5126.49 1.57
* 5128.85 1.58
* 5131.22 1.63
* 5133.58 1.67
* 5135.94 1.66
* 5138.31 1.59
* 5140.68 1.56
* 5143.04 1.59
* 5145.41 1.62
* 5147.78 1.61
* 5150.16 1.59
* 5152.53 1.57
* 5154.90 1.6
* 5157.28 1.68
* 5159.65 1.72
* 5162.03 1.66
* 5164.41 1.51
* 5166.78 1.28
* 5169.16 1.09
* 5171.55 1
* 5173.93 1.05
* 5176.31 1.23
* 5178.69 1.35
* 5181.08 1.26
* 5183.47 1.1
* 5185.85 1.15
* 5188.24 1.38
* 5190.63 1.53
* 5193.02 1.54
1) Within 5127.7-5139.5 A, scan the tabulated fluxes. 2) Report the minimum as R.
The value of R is 1.58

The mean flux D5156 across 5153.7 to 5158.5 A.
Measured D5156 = 1.64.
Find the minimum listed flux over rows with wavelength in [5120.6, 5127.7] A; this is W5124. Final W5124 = 1.57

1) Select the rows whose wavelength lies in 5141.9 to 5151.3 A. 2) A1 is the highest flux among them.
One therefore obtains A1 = 1.62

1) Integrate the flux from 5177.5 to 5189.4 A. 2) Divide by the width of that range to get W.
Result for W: 1.25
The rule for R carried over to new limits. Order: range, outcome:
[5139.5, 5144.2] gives 1.56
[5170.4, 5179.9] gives 1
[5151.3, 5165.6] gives 1.51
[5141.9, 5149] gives 1.59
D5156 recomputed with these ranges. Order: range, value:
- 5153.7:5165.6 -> 1.63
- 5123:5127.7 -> 1.6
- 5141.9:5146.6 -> 1.6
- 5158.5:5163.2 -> 1.69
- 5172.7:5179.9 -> 1.21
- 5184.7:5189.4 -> 1.26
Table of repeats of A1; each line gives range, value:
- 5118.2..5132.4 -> 1.79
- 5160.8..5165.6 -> 1.66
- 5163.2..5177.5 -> 1.51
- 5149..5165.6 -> 1.72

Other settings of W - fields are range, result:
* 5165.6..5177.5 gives 1.13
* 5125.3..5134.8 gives 1.61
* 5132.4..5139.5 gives 1.64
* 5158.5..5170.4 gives 1.45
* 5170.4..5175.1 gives 1.03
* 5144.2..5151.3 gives 1.6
